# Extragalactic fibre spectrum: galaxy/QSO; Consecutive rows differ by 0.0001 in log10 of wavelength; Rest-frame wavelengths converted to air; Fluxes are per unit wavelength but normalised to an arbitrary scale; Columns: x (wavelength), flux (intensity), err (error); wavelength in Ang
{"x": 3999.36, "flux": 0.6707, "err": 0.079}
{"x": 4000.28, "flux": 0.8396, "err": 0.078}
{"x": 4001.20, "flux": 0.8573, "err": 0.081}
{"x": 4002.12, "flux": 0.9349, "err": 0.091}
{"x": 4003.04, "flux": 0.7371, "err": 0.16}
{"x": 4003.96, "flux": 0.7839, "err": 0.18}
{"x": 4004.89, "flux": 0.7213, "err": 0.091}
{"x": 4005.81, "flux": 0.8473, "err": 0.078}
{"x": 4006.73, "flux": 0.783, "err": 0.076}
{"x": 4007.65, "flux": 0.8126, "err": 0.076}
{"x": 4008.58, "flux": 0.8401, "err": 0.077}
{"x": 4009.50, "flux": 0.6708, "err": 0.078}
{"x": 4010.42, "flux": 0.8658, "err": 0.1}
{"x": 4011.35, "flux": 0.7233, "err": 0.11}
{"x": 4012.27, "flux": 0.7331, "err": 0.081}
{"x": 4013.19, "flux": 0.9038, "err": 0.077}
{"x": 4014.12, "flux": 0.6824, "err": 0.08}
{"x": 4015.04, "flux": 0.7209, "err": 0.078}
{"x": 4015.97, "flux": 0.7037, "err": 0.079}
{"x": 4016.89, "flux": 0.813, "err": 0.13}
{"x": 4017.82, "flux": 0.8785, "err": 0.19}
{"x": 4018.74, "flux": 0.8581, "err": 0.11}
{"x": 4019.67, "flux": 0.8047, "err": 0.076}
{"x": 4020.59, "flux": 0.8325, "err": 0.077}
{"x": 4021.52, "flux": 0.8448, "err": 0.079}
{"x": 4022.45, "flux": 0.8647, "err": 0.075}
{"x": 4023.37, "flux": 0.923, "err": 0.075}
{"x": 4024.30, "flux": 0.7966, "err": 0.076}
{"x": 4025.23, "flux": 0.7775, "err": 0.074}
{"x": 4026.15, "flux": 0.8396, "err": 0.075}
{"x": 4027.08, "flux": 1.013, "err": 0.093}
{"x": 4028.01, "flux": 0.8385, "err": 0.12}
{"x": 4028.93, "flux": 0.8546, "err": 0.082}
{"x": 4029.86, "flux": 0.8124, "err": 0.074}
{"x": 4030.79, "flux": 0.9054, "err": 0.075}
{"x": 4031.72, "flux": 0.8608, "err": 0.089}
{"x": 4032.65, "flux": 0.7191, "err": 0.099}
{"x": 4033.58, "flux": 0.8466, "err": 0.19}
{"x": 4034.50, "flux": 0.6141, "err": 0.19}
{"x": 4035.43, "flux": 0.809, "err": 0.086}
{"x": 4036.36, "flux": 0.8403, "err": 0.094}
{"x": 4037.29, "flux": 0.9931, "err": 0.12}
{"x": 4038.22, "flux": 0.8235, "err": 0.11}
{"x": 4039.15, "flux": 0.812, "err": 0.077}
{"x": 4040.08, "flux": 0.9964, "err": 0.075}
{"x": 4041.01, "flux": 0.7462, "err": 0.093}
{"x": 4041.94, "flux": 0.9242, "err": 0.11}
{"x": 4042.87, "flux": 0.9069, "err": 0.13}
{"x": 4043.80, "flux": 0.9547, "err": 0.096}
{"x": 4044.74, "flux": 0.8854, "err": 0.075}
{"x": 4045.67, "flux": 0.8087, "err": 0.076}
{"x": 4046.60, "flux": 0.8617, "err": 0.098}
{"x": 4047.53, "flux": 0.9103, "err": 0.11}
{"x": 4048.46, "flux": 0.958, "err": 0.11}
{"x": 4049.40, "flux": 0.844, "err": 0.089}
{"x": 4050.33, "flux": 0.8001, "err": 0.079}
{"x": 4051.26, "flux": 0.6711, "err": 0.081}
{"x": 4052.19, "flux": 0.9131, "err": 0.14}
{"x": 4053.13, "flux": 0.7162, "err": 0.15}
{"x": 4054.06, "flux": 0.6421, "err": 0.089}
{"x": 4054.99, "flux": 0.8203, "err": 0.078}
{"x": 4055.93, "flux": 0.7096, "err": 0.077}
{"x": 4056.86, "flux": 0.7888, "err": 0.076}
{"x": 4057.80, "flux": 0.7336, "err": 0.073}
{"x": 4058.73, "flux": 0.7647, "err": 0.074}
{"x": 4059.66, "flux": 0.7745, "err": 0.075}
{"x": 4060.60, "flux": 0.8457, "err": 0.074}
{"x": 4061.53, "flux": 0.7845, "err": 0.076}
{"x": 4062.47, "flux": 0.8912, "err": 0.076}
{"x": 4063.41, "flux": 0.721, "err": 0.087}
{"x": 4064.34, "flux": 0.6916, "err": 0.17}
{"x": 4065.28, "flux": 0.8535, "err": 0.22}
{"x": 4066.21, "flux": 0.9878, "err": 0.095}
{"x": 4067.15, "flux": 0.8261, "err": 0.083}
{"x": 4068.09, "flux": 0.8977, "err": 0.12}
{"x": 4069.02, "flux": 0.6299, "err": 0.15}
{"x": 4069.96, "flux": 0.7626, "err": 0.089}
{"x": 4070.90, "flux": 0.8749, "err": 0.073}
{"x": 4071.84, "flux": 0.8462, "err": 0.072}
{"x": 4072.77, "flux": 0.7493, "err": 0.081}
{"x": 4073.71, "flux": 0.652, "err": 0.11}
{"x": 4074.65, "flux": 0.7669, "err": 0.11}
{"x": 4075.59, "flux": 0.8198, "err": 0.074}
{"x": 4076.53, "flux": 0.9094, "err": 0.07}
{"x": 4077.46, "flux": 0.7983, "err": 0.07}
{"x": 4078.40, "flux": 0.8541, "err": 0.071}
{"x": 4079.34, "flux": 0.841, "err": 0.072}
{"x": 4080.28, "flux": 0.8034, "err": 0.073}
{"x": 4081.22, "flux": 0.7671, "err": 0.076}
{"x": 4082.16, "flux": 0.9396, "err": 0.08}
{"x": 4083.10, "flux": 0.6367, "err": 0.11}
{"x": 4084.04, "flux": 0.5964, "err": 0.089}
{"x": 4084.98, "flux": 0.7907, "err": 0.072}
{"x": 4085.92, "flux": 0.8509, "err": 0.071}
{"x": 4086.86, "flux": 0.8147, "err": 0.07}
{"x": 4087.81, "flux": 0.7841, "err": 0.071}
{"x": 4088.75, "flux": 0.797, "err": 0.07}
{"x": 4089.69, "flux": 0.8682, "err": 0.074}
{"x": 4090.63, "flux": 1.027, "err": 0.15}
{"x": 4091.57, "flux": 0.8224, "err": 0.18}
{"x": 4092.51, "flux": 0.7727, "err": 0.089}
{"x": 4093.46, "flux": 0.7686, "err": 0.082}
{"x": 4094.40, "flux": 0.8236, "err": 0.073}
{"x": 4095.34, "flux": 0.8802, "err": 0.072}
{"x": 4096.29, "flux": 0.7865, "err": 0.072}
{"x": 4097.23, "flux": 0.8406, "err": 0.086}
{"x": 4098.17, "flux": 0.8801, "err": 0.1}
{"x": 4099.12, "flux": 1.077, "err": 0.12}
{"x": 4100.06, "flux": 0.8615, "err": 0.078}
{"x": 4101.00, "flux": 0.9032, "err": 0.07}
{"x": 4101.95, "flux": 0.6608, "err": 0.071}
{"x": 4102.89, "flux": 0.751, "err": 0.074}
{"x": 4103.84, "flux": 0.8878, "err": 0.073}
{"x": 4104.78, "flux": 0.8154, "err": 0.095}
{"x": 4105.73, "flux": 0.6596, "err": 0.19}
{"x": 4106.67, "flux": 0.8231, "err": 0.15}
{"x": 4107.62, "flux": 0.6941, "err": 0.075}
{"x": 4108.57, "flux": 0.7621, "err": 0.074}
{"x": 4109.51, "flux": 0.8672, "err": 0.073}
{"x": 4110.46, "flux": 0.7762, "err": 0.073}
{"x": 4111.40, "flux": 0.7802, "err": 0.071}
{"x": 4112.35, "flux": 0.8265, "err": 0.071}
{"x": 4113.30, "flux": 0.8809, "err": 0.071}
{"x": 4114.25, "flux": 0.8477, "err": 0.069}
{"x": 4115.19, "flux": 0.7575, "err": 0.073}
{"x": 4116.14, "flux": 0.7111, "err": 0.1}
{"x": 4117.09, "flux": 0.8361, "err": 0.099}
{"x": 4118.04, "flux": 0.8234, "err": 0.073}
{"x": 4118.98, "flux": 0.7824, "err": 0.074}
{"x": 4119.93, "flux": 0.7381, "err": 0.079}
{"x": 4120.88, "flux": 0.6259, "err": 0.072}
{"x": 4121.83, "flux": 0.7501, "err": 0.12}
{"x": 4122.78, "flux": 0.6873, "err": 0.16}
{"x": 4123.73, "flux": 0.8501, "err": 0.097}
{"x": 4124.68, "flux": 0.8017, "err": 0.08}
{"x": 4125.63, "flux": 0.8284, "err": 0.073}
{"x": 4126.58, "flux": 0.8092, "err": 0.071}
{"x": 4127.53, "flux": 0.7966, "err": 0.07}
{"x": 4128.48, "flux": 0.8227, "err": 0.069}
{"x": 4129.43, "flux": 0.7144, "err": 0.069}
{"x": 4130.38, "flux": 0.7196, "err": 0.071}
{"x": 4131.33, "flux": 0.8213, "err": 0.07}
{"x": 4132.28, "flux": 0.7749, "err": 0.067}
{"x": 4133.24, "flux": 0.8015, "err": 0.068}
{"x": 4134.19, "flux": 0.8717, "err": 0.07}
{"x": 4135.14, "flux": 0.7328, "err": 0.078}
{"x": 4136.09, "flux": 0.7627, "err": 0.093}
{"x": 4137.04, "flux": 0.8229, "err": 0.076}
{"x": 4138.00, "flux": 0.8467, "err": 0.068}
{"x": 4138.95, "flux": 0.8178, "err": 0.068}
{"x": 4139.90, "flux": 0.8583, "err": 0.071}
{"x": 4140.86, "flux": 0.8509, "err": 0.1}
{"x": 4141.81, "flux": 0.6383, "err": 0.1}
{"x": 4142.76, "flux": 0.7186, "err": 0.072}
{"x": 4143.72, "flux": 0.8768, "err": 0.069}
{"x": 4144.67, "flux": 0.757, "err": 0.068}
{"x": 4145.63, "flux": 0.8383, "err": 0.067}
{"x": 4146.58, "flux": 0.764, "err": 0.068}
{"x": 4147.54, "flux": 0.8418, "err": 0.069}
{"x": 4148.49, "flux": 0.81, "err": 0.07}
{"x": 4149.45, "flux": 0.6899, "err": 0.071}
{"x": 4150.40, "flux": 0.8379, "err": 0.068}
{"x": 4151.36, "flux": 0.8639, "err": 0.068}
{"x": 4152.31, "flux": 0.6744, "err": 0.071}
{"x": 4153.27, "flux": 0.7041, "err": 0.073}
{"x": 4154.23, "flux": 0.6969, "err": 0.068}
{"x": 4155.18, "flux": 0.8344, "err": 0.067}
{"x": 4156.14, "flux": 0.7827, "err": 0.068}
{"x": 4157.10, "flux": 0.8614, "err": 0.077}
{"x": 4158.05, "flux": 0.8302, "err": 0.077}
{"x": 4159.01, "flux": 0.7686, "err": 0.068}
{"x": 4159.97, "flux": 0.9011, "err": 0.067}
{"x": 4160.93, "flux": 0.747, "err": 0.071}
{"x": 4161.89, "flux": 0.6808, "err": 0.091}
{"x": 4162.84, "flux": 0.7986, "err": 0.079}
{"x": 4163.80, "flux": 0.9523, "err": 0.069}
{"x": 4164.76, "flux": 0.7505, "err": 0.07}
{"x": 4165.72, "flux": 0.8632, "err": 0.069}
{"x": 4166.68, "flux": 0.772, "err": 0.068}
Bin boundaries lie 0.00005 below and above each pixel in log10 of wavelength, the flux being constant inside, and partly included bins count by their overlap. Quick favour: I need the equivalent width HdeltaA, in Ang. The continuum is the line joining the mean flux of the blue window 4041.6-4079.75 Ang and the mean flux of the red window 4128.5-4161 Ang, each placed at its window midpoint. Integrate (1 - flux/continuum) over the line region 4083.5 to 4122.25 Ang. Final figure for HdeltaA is -0.1 Ang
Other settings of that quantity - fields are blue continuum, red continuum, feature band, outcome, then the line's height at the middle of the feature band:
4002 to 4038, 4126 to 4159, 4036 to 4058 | -0.8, 0.809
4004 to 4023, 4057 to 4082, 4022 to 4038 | -0.9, 0.798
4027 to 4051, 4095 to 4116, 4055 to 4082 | 1.2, 0.838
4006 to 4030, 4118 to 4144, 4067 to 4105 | -1.0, 0.796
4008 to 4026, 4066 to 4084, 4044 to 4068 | -0.3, 0.801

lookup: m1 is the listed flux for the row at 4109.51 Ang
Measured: 0.8672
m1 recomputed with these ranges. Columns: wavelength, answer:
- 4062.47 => 0.8912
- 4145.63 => 0.8383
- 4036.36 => 0.8403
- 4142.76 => 0.7186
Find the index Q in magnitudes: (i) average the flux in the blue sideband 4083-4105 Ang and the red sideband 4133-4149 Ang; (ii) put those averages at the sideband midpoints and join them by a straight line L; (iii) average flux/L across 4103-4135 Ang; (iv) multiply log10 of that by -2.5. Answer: 0.04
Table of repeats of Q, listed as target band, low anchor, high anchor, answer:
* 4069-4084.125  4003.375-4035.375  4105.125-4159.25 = 0.01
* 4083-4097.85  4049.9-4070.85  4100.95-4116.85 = -0.03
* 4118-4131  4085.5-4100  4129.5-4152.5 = 0.06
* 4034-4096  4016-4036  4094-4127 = 0.00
